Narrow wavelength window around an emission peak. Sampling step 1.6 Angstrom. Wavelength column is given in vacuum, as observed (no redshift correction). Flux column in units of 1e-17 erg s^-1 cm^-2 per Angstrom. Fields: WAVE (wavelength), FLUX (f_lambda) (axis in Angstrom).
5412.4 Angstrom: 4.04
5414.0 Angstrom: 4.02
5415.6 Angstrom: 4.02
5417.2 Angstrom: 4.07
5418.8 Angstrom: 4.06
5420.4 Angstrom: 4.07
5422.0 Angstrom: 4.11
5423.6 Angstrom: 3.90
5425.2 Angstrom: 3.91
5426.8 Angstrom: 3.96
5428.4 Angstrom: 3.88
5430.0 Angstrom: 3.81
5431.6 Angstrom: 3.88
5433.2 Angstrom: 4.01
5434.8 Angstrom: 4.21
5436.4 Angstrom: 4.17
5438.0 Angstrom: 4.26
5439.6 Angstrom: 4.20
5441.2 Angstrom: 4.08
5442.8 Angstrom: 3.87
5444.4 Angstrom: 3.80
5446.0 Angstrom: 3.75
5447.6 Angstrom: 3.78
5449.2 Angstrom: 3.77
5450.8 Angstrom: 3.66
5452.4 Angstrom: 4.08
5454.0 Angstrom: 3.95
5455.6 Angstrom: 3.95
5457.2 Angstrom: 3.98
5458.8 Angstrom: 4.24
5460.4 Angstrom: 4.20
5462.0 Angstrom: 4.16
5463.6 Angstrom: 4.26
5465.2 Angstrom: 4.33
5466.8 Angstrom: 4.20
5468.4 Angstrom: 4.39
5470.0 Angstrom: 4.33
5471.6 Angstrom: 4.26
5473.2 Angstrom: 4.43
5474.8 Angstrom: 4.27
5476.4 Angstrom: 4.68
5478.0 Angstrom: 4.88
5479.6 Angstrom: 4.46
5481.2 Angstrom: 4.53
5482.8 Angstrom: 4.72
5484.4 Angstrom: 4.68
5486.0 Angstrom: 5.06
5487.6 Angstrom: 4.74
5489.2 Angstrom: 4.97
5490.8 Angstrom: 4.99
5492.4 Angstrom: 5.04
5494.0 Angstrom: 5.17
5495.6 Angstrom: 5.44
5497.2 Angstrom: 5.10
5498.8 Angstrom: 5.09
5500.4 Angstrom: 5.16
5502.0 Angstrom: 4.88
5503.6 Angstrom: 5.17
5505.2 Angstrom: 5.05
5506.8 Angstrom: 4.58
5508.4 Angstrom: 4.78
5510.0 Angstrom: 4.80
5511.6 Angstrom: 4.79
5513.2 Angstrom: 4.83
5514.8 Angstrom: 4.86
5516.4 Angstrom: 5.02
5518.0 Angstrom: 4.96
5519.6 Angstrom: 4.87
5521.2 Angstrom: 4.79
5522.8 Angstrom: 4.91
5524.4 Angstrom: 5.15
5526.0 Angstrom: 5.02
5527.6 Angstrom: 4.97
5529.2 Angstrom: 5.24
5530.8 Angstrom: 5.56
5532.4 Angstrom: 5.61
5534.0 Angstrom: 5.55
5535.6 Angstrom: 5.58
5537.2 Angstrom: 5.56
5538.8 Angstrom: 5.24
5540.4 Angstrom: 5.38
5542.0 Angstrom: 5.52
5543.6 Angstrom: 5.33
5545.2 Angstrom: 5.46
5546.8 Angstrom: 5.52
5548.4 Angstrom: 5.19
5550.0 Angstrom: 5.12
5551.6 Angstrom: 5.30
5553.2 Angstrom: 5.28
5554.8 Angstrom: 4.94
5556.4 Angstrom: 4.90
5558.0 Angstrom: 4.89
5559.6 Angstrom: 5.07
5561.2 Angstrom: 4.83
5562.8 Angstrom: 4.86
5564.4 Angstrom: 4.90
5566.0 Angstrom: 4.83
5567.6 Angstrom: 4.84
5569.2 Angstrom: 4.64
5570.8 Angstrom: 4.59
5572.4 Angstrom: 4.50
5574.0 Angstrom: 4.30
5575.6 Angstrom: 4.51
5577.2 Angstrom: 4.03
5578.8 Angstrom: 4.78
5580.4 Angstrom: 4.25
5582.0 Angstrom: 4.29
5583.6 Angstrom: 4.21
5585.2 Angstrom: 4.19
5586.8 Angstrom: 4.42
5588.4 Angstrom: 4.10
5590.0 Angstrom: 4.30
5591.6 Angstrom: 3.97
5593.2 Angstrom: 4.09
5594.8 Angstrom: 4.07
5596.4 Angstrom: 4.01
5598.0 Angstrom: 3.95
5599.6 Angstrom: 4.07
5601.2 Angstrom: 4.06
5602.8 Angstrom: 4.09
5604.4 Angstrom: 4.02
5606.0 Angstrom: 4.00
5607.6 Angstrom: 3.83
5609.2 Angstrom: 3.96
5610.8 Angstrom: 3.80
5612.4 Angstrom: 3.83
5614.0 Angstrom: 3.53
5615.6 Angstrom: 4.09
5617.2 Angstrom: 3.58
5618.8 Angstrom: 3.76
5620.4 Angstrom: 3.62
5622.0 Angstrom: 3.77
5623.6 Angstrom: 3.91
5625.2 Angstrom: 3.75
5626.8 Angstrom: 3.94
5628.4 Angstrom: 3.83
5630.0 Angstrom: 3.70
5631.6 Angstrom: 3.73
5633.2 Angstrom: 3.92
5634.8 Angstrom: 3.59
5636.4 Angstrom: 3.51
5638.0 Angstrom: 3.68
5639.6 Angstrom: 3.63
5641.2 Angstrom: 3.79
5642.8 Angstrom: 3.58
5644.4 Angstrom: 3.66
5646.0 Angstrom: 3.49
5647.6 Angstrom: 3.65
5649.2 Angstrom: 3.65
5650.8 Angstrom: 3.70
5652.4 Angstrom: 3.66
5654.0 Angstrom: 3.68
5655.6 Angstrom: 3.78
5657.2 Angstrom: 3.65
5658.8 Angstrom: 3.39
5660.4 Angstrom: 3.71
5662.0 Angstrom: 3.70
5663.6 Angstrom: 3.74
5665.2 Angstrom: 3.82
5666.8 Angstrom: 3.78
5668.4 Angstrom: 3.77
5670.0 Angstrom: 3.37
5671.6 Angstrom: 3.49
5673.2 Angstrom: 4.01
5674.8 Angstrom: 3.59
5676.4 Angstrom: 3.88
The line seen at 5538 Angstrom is C III]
